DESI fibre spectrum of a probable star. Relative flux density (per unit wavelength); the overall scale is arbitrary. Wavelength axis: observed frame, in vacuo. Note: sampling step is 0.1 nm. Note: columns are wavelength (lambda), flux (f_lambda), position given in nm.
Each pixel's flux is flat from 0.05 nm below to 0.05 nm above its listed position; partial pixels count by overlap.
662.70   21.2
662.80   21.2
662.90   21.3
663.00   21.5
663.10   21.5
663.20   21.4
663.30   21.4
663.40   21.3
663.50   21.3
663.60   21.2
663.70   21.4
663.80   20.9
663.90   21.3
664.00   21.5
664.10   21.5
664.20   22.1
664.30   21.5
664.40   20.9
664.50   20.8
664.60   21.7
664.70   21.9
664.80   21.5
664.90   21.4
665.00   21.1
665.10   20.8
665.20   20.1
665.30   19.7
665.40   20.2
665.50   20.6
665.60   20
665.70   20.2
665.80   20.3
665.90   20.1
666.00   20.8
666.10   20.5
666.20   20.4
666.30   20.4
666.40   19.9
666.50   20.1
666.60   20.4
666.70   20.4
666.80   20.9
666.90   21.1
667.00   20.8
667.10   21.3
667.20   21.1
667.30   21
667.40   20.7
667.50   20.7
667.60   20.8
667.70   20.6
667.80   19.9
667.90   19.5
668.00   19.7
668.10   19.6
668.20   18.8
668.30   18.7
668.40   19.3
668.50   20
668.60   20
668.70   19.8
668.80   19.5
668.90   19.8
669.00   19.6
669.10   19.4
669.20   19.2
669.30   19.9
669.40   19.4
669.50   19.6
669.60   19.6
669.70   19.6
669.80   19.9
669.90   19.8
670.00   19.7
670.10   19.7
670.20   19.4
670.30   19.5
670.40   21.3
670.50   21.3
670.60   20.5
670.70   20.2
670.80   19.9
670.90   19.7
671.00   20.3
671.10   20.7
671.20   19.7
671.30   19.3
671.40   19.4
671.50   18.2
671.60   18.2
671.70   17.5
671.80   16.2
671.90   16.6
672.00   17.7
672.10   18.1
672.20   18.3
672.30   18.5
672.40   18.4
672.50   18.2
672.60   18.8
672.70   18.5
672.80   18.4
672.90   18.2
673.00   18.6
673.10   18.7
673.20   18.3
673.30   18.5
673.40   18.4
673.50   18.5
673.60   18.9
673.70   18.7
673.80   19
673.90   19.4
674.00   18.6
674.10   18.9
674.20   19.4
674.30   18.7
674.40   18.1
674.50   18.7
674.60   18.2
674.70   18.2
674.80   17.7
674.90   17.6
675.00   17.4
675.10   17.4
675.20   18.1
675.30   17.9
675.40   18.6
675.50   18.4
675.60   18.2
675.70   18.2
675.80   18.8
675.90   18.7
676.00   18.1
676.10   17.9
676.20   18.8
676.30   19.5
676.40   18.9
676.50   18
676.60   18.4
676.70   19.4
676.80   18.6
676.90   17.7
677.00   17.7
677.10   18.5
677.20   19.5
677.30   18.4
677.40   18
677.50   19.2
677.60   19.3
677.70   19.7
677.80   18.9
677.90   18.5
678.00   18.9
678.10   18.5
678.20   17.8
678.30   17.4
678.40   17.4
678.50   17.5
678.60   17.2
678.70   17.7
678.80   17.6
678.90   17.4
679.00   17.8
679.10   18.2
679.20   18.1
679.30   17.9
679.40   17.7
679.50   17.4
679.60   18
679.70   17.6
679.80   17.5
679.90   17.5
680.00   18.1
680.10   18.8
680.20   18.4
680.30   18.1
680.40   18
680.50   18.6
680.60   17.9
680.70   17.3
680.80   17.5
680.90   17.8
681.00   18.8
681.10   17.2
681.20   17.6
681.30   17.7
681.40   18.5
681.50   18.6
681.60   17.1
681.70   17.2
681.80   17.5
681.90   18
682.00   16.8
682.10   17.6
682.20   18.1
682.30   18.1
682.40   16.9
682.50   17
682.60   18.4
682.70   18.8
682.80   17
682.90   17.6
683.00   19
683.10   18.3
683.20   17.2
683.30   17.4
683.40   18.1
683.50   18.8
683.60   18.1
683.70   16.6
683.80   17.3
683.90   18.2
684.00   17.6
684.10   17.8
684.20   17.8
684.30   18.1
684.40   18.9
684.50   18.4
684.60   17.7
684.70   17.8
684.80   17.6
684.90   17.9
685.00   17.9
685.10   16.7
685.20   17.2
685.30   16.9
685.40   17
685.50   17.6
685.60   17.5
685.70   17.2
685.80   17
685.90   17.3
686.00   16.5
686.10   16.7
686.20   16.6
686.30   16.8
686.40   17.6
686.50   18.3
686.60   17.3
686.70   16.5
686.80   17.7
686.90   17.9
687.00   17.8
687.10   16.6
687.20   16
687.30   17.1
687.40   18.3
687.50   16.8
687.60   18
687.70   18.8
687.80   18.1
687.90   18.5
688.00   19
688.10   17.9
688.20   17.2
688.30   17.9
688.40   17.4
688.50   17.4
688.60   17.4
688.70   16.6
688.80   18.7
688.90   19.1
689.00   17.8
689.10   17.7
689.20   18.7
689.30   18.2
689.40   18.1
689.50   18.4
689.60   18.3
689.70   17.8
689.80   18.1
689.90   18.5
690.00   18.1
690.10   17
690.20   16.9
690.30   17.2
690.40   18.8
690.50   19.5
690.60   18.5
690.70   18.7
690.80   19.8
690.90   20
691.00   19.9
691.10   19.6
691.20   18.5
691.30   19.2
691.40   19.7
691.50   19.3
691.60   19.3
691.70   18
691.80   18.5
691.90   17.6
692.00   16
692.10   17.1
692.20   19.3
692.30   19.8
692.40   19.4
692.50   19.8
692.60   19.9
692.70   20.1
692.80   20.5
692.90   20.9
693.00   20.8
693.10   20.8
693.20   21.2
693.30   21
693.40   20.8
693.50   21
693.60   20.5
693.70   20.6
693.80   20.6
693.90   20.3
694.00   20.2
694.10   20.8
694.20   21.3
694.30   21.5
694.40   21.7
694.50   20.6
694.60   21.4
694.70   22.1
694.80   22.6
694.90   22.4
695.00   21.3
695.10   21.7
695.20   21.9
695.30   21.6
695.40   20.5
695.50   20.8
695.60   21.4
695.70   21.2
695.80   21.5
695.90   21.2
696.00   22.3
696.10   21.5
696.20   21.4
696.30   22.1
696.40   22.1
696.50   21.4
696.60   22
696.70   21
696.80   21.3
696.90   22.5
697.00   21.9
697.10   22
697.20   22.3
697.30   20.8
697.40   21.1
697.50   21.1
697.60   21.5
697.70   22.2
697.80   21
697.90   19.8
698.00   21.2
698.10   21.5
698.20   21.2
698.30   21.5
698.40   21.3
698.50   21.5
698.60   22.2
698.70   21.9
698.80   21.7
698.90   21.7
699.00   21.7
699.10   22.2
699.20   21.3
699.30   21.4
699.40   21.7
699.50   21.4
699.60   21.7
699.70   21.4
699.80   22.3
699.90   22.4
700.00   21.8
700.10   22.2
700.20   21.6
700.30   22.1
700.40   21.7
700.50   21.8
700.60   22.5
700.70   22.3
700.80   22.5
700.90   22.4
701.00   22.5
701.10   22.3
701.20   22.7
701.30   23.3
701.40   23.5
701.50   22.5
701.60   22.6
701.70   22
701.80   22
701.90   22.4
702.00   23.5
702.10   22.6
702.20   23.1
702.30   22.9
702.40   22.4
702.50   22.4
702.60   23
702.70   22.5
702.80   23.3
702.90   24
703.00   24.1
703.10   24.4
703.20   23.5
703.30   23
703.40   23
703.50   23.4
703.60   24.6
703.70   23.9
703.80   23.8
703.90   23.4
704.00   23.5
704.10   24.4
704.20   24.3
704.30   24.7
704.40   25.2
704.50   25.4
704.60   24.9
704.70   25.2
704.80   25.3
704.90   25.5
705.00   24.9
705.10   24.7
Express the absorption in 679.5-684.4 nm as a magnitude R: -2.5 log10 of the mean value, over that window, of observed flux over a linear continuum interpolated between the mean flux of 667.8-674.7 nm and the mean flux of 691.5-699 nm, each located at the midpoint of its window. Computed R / 0.12 mag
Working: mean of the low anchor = 19.1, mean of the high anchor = 20.9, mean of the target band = 17.8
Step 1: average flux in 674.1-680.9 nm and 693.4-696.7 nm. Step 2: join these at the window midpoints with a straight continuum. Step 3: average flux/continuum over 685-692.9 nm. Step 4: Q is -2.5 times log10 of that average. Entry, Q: 0.12 mag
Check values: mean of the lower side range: 18.2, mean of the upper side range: 21.3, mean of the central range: 18.1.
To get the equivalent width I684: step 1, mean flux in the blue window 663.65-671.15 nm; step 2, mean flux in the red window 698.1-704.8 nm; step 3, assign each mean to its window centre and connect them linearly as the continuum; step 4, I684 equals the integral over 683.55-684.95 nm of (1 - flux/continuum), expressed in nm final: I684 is 0.240 nm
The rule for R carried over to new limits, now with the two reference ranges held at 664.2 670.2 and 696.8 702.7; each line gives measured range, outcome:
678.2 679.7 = 0.182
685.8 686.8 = 0.238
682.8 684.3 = 0.185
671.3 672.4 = 0.144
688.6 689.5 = 0.184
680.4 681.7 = 0.176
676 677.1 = 0.127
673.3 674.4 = 0.100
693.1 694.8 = 0.034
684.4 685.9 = 0.209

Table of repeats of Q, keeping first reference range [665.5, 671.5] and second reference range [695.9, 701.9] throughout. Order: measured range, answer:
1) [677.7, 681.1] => 0.155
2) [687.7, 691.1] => 0.167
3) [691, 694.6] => 0.083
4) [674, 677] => 0.118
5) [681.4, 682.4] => 0.179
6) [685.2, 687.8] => 0.217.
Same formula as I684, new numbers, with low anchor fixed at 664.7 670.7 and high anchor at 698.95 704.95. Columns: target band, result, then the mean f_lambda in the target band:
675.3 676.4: 0.12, 18.5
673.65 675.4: 0.20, 18.4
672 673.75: 0.18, 18.4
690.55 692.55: 0.29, 18.9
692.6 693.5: 0.06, 20.7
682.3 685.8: 0.62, 17.7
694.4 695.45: 0.04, 21.6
